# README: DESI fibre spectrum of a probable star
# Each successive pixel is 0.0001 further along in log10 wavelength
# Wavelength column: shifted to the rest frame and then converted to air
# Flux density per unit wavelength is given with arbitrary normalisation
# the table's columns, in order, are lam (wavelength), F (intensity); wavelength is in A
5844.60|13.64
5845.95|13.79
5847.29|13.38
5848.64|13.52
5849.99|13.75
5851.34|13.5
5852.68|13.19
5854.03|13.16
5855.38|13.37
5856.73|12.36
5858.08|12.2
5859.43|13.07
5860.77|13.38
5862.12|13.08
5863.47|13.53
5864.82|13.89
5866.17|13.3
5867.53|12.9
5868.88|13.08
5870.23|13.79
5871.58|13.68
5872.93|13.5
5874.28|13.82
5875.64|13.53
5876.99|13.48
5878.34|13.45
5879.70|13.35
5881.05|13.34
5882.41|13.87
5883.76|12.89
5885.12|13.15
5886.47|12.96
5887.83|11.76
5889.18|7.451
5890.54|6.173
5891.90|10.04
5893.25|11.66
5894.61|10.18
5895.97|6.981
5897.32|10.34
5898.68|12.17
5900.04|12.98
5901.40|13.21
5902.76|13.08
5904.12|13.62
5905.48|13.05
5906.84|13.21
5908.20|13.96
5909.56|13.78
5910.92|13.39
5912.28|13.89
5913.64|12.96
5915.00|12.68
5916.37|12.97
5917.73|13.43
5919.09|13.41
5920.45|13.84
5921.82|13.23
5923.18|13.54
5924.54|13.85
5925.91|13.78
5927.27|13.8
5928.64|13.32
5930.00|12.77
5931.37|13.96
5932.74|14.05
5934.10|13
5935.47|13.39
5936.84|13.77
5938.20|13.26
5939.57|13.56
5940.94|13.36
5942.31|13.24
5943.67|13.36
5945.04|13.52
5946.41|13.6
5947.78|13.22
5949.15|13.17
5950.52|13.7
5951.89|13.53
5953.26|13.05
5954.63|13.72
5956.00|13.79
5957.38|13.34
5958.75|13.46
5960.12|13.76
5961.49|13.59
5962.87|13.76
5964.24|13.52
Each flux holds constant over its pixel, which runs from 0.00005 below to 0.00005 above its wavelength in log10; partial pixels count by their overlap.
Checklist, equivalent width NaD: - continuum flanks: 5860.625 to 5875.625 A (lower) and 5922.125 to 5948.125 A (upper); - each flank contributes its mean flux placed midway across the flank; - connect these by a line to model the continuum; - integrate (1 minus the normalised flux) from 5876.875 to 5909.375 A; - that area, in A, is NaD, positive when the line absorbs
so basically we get 3.70 A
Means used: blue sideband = 13.5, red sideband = 13.5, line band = 11.9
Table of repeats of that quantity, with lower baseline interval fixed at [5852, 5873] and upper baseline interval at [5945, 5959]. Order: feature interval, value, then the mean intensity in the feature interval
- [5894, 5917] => 1.43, 12.5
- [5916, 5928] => -0.16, 13.6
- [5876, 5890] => 0.78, 12.5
